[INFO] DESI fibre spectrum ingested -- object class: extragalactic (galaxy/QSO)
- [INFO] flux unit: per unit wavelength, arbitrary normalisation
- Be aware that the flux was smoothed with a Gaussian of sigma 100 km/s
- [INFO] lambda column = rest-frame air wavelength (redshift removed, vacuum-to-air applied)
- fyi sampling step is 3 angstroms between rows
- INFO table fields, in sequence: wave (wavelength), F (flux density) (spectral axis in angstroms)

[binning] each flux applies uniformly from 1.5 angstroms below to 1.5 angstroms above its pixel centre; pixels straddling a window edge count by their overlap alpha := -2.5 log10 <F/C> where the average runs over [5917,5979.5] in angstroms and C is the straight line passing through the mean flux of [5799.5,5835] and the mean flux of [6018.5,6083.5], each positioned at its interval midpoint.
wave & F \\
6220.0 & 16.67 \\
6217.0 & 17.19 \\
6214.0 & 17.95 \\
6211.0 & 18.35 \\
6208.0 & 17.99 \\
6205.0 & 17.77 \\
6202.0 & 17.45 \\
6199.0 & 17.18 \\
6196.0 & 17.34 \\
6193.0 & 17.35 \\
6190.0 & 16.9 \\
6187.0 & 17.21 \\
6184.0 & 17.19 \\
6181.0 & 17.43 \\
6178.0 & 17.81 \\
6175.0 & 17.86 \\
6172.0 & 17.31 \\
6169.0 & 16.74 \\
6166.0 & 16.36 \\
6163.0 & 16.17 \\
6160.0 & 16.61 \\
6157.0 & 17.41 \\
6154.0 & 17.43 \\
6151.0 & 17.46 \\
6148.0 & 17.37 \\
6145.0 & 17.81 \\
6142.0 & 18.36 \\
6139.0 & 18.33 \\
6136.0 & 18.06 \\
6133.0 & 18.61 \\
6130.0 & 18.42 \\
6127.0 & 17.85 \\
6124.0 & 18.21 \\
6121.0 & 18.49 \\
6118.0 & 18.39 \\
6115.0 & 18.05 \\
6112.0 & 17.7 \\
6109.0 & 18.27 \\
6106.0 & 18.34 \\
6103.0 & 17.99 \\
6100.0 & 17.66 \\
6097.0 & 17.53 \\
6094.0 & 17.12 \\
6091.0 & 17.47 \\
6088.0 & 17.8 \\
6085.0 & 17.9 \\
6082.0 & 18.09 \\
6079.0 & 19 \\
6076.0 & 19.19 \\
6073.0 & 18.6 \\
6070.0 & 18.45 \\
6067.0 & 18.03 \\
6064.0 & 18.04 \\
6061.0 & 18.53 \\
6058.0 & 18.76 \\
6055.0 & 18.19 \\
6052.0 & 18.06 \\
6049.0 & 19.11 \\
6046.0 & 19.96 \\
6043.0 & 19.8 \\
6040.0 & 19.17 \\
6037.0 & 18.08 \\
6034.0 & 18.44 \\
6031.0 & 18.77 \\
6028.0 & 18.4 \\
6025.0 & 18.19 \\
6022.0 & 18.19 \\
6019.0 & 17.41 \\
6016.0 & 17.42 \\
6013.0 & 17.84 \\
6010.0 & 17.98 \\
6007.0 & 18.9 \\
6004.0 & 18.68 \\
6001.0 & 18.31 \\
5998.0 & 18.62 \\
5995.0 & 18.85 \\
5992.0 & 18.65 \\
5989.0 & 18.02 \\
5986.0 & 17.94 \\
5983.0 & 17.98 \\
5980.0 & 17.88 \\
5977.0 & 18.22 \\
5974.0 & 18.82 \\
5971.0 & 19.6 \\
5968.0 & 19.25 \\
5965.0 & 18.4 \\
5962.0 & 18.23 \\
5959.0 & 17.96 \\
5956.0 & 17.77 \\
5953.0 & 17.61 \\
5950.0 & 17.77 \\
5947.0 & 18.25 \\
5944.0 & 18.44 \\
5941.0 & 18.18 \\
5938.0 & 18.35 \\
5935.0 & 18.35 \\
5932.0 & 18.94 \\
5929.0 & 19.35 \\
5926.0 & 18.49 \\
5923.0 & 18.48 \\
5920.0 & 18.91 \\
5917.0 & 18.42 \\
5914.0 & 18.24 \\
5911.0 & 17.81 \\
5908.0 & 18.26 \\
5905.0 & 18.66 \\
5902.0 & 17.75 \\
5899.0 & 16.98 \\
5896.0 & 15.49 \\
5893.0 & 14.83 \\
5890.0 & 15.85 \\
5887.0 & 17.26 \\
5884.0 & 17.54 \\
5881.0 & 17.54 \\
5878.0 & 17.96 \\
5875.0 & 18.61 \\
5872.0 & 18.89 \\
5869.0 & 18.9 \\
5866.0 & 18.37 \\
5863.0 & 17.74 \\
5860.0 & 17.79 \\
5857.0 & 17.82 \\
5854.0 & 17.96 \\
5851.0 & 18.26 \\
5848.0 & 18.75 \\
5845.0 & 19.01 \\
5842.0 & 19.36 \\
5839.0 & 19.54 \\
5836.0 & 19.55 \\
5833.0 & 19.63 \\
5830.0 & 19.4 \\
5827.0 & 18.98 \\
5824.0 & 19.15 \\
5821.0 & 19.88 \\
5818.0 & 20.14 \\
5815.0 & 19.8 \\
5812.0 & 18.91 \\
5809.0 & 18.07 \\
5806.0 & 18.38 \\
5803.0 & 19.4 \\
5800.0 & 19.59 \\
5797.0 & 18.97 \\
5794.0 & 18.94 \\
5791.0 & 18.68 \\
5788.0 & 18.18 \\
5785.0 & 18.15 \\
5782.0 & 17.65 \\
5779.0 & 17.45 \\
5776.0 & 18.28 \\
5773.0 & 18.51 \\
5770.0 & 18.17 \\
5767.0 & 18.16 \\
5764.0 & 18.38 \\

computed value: 0.02 mag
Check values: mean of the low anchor 19.3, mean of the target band 18.5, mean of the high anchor 18.6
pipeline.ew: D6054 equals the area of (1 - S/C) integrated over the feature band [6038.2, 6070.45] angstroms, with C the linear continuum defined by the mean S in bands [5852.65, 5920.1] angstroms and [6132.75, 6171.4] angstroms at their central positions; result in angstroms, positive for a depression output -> -2.3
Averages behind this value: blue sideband 17.7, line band 18.7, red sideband 17.4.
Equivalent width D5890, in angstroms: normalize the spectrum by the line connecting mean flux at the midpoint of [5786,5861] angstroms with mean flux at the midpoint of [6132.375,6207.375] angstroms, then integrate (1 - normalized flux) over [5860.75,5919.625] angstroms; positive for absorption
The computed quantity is 3.17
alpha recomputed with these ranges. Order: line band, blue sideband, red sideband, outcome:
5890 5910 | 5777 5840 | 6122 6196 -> 0.101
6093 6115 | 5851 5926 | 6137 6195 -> -0.025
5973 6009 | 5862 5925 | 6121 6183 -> -0.042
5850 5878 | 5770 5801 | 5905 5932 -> 0.014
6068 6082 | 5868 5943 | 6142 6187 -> -0.074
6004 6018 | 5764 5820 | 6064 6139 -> 0.012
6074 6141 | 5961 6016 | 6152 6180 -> -0.036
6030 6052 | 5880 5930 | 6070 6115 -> -0.061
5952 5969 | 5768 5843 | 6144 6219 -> 0.004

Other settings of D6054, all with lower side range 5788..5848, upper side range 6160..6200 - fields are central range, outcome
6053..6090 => -1.3 angstroms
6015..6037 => -0.2 angstroms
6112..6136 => -1.1 angstroms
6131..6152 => -0.8 angstroms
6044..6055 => -0.7 angstroms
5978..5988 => 0.2 angstroms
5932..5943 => 0.1 angstroms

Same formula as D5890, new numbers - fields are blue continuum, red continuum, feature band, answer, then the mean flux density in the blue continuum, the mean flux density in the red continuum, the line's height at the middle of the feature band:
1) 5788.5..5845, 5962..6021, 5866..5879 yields 0.2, 19.2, 18.4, 18.9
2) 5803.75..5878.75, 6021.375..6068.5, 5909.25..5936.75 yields 0.3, 18.8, 18.6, 18.8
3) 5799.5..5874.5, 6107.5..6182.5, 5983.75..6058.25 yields -1.1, 18.9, 17.7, 18.2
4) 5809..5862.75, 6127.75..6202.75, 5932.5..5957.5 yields 0.5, 19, 17.5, 18.5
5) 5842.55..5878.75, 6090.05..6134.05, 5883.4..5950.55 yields 1.6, 18.4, 18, 18.3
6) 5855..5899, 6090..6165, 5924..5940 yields -1.0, 17.5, 17.8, 17.5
